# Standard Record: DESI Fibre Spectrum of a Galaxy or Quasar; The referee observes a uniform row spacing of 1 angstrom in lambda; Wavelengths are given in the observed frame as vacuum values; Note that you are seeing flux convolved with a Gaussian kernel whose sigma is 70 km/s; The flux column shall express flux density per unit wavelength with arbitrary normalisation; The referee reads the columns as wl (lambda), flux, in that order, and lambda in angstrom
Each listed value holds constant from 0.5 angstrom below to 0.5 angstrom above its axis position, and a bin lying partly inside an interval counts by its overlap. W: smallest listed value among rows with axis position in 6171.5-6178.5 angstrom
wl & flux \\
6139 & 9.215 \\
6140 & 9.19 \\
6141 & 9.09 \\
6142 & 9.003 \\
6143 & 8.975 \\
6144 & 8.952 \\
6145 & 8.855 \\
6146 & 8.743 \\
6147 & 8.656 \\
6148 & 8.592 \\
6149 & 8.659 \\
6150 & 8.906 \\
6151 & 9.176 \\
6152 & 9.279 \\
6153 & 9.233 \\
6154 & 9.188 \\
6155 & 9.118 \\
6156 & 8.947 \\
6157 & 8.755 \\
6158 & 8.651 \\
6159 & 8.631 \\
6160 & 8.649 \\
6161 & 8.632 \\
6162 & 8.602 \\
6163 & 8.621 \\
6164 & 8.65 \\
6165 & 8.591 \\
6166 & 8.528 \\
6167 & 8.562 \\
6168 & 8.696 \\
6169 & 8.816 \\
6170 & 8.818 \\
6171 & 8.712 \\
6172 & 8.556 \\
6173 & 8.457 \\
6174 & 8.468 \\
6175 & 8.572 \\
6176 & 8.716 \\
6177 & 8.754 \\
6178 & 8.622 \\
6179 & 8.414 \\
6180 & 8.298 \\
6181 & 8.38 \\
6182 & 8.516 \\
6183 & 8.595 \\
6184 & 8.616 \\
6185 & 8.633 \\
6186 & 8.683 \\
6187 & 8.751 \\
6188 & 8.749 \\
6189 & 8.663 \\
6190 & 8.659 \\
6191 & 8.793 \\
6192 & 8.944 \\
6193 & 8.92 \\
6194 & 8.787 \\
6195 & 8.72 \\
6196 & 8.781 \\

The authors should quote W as 8.457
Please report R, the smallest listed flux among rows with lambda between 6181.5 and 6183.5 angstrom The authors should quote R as 8.516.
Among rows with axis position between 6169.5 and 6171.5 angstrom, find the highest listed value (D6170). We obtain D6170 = 8.818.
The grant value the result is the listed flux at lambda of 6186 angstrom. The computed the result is 8.683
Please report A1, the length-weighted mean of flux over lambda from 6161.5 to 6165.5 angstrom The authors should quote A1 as 8.62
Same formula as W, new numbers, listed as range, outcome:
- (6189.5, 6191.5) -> 8.659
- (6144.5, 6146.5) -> 8.743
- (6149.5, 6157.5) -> 8.755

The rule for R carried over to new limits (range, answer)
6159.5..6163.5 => 8.602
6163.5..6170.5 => 8.528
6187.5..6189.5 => 8.663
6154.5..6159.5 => 8.631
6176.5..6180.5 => 8.298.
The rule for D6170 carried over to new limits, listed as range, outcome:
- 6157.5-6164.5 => 8.651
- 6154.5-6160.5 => 9.118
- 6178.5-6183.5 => 8.595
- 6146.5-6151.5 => 9.176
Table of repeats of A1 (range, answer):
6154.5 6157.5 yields 8.94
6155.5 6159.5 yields 8.75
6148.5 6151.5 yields 8.91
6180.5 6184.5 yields 8.53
